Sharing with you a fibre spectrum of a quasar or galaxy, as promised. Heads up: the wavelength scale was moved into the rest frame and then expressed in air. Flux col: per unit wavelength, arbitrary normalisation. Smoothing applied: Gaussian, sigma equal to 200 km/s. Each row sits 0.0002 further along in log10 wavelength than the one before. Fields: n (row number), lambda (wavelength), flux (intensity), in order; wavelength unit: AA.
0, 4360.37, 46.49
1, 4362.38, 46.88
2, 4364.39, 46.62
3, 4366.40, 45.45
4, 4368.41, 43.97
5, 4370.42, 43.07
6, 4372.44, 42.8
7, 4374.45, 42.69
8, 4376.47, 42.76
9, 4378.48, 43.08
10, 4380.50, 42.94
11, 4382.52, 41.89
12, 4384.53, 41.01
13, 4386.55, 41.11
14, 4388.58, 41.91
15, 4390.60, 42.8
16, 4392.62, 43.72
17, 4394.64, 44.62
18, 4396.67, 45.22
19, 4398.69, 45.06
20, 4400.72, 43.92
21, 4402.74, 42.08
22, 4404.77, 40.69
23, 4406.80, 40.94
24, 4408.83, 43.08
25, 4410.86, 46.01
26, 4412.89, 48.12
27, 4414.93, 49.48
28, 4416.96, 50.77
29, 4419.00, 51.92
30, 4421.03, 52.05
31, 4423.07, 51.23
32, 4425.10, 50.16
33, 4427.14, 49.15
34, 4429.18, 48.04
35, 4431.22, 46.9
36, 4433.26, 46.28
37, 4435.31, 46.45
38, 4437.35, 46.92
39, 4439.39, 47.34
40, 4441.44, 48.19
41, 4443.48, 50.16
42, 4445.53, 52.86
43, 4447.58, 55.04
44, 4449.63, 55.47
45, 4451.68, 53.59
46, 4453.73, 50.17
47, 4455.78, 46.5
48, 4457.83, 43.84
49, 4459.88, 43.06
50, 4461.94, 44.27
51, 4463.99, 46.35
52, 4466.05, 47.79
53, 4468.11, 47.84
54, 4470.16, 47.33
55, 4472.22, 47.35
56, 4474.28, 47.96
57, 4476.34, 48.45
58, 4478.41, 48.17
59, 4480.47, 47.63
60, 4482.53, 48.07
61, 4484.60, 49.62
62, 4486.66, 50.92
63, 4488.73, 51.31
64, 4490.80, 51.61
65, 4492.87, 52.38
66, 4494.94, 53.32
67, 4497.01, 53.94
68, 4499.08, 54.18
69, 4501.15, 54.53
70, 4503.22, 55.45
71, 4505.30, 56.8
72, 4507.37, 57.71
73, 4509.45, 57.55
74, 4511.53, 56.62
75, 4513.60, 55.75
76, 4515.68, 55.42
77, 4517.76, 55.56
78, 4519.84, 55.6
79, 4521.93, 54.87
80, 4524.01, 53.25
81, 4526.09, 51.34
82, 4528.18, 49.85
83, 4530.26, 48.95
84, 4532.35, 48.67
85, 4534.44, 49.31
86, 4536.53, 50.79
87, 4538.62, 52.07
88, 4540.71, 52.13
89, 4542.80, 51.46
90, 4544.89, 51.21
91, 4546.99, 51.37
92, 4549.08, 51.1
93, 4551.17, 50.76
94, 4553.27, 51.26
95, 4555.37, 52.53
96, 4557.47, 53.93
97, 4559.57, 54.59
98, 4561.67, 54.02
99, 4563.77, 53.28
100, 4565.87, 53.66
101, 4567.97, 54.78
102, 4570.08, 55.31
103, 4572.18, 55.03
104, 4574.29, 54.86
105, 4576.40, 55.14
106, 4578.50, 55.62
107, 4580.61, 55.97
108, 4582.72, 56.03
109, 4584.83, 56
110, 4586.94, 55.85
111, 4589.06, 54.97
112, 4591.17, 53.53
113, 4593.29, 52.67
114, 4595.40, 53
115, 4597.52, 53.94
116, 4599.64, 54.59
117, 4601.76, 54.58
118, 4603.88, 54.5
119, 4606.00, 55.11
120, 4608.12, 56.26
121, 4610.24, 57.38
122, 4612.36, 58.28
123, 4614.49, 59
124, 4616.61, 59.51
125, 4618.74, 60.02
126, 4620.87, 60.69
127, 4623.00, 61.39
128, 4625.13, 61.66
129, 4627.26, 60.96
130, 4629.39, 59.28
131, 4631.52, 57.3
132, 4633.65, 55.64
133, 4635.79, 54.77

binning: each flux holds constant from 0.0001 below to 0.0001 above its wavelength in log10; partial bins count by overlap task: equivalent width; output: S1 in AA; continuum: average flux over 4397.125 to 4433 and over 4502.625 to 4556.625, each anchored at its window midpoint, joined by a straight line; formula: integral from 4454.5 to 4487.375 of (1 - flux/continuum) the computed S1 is 1.80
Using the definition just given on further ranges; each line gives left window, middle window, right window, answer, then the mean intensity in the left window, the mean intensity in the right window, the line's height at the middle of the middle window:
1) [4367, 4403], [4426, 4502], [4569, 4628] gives -1.9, 43.1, 56.5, 48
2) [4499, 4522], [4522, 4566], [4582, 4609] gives 2.9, 55.9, 54.7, 55.4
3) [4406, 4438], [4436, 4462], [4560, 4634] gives 0.1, 48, 56.3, 49.3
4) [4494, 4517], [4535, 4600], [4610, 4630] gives 4.9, 55.6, 59.9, 57.9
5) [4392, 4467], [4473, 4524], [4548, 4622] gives -2.1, 47.5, 55.1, 50.9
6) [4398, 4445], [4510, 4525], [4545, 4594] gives -1.1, 47.2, 54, 51.6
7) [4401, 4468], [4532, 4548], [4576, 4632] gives 0.7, 47.9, 56.8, 53.5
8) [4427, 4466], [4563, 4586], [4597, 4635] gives 0.2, 48.4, 57.8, 55.5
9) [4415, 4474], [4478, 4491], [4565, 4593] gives 0.3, 48.8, 55.1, 50.7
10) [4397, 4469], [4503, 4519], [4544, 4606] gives -1.6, 47.7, 54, 51.2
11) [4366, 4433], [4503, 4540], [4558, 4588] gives -1.1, 45.1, 55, 52.1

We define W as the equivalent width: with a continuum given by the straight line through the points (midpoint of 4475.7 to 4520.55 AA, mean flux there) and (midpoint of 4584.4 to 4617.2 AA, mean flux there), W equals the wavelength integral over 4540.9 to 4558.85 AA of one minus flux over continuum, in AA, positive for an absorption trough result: 0.86 AA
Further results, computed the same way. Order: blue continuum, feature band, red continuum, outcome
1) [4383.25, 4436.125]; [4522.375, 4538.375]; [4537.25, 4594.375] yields 0.4 AA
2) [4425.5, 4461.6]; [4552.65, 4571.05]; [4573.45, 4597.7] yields 0.0 AA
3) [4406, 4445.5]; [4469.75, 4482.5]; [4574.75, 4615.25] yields 0.6 AA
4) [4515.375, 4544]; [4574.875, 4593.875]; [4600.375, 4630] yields 0.3 AA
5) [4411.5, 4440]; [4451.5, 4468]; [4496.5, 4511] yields 1.7 AA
